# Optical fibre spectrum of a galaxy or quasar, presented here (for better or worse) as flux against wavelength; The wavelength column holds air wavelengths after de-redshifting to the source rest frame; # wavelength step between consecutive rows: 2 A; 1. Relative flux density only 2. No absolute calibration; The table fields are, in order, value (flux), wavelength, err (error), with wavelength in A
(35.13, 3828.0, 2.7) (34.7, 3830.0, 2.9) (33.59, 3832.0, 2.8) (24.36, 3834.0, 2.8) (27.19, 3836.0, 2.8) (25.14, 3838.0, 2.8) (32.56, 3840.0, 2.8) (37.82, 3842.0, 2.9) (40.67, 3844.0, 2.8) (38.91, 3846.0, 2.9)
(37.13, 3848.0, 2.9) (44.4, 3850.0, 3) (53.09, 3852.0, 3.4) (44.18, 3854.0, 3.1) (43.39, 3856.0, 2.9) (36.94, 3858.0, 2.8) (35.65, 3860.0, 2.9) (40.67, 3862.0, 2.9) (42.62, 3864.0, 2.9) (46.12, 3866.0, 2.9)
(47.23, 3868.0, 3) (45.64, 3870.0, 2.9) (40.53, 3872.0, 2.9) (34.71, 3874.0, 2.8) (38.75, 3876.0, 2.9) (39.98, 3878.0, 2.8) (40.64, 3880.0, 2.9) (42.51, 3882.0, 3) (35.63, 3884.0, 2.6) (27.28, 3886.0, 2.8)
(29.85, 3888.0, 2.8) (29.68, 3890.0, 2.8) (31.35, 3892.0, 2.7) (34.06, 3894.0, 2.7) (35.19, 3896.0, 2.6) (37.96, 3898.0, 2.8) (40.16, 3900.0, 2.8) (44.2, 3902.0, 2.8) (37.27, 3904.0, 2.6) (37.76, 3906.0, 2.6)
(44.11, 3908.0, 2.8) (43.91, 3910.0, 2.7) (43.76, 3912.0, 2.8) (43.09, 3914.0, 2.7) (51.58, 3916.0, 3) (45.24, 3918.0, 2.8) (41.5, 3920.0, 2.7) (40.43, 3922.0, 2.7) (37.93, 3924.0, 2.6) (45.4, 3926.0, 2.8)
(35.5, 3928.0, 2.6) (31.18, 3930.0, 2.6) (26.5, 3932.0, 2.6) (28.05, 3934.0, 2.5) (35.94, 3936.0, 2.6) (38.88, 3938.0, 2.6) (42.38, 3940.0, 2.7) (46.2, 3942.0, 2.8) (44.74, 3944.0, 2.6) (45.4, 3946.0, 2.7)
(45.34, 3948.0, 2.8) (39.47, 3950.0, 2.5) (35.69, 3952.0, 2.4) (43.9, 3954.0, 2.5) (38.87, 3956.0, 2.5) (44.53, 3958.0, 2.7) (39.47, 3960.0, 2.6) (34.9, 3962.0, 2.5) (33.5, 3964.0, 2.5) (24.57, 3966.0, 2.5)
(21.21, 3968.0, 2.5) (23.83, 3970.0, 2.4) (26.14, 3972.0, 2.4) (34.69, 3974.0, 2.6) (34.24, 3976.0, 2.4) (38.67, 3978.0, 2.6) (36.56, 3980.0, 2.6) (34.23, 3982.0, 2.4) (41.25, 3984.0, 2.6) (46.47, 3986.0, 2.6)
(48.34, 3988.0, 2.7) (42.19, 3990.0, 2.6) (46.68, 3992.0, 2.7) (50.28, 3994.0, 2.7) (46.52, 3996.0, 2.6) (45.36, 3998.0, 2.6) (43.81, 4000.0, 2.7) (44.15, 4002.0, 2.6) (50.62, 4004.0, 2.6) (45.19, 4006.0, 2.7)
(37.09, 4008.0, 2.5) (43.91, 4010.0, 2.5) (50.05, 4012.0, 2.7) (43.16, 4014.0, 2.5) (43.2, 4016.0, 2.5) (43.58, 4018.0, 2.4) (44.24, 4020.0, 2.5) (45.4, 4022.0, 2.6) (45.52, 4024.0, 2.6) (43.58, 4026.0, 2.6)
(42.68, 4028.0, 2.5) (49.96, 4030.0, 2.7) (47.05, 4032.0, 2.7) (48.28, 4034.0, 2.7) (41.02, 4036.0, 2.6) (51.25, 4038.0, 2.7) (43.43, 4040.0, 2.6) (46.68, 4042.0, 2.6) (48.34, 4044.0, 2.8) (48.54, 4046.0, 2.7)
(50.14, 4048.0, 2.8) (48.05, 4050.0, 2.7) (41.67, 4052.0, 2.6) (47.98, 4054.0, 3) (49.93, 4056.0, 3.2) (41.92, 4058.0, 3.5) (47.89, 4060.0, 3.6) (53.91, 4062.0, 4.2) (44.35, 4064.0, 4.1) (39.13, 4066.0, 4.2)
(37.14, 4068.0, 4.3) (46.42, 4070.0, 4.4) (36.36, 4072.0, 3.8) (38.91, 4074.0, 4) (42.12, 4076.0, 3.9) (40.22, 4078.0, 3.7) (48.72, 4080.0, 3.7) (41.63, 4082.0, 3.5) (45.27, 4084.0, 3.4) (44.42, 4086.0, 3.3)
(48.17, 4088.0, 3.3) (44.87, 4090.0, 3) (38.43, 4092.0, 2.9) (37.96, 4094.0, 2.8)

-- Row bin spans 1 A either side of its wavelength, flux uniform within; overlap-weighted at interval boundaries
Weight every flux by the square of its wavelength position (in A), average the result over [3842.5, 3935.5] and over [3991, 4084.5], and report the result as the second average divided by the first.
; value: 1.24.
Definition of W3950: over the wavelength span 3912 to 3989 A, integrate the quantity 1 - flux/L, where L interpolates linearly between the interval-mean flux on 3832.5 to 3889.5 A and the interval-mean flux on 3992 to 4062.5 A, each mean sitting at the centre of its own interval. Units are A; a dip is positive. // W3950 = 7.7 A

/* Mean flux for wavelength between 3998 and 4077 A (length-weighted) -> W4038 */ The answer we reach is 45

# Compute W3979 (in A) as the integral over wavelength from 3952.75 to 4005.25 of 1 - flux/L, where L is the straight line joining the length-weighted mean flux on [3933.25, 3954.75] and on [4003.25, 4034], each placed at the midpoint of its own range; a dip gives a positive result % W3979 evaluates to 4.6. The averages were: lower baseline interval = 40.7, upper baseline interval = 45.1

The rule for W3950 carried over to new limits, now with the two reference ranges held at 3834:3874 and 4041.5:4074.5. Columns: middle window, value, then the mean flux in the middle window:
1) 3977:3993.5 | 0.4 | 42.1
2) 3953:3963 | 0.5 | 40.3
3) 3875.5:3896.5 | 2.8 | 34.9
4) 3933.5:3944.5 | 0.6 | 39.6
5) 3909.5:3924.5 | -0.9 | 43.6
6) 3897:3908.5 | 0.2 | 40.1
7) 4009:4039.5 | -0.8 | 45.5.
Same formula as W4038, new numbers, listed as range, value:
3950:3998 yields 37.9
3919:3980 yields 36.6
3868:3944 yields 38.7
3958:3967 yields 34.4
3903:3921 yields 43.1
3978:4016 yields 44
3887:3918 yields 39.1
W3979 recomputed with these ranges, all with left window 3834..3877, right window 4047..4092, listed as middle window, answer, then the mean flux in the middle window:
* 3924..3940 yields 2.3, 35.2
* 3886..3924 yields 1.3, 39.1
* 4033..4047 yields -1.0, 46.8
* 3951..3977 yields 5.2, 33.5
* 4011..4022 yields -0.5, 44.9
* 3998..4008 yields -0.5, 45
